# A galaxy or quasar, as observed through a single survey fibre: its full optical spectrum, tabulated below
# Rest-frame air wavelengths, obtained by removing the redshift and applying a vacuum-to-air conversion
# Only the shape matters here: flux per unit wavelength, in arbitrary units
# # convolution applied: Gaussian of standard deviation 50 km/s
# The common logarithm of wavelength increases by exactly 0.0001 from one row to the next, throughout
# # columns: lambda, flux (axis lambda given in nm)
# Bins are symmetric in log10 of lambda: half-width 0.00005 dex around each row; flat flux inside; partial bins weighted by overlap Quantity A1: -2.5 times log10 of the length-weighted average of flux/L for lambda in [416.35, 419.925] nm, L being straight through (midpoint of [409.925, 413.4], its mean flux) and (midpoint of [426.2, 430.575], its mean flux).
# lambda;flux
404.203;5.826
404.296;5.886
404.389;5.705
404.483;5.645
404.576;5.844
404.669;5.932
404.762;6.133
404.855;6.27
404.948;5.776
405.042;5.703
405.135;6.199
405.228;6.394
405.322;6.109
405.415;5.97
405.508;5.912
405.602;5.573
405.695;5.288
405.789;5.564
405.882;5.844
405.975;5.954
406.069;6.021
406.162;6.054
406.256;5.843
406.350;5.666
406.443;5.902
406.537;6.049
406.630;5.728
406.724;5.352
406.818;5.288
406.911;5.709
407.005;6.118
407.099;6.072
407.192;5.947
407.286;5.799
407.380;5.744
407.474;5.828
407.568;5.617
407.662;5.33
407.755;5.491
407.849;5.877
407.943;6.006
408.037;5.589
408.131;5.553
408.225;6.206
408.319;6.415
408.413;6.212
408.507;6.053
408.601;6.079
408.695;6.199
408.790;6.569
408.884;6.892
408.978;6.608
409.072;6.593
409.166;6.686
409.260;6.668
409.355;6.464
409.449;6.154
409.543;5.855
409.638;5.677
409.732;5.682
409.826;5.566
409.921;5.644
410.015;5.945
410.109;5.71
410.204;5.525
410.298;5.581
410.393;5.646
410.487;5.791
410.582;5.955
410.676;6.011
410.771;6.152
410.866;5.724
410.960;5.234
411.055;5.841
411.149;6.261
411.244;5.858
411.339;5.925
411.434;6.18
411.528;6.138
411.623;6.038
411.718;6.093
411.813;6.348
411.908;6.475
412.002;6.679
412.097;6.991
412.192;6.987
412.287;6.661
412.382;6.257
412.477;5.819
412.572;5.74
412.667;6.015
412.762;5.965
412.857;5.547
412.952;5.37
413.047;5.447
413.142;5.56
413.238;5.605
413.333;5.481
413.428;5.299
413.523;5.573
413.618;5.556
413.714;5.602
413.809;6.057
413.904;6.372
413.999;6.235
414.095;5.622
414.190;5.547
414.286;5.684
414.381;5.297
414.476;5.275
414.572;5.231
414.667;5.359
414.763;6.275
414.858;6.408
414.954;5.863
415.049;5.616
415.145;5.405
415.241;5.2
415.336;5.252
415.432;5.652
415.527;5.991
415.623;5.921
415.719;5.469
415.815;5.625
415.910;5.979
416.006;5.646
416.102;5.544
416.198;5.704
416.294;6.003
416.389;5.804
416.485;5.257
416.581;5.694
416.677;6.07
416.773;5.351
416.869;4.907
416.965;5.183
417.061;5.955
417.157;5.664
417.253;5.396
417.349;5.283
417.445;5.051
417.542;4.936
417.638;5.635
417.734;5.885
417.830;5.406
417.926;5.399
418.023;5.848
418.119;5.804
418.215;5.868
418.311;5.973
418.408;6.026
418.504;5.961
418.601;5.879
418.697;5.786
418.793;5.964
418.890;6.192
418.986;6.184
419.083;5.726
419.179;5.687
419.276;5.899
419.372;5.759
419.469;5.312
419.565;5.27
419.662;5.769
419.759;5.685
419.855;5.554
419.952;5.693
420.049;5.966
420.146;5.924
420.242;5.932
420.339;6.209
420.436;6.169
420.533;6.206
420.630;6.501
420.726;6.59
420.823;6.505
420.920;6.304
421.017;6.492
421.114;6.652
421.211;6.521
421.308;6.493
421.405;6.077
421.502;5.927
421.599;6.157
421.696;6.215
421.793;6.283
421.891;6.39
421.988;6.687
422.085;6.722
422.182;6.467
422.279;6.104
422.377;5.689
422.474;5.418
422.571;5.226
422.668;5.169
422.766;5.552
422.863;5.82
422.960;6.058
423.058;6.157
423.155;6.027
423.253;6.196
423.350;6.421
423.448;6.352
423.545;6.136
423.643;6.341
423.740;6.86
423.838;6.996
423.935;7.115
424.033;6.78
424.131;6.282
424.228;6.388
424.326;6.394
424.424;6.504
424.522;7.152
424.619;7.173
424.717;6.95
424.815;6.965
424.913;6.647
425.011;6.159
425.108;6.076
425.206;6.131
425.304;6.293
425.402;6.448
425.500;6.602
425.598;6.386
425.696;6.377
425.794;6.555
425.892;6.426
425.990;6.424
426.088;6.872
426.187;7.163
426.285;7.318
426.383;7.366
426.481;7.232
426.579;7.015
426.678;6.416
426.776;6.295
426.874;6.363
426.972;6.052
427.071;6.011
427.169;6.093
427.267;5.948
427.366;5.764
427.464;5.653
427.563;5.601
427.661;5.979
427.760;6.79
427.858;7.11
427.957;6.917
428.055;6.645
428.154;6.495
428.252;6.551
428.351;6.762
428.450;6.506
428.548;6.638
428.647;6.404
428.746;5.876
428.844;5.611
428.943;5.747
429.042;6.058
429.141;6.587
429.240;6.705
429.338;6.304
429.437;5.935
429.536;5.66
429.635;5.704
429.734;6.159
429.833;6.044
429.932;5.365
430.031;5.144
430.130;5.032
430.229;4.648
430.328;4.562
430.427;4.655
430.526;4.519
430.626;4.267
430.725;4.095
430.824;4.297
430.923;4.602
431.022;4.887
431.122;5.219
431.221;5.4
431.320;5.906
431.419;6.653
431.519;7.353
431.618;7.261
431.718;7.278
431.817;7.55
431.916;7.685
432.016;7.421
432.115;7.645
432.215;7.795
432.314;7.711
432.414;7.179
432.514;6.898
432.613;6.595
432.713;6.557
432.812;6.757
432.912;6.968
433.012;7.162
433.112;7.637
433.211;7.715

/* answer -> 0.07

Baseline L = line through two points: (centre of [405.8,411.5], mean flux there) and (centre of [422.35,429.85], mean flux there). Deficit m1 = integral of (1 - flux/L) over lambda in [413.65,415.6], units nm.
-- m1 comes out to 0.12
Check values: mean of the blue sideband 5.93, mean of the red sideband 6.35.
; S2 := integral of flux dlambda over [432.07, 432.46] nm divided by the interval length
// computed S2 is 7.58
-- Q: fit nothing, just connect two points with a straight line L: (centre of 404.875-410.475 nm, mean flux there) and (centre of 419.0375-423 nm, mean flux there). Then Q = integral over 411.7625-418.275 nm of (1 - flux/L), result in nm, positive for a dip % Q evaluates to 0.27 nm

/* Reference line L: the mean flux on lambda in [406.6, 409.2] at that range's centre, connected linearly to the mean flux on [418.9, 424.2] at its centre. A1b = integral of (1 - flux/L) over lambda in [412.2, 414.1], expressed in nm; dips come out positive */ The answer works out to 0.07 nm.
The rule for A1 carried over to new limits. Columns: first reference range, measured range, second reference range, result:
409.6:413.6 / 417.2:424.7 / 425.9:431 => -0.02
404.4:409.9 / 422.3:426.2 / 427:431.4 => -0.10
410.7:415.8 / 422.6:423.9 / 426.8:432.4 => -0.03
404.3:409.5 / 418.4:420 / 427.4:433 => 0.05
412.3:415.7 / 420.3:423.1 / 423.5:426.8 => 0.03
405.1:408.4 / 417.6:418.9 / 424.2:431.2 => 0.03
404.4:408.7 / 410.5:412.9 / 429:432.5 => -0.04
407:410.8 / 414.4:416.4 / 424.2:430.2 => 0.08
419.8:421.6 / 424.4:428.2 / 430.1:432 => -0.11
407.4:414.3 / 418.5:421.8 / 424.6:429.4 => 0.04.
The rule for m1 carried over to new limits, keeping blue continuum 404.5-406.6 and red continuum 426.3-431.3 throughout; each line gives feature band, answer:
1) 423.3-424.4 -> -0.12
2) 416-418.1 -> 0.13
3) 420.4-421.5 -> -0.09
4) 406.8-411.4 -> -0.04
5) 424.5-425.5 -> -0.12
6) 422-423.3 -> -0.01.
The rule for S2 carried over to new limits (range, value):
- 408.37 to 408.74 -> 6.14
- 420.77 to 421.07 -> 6.43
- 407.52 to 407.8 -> 5.49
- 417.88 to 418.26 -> 5.73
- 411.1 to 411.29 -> 6.07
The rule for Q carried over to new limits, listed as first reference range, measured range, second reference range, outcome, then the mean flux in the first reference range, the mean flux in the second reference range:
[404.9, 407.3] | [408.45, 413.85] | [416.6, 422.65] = -0.13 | 5.84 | 5.9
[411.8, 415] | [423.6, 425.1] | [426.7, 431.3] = -0.23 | 5.88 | 5.78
